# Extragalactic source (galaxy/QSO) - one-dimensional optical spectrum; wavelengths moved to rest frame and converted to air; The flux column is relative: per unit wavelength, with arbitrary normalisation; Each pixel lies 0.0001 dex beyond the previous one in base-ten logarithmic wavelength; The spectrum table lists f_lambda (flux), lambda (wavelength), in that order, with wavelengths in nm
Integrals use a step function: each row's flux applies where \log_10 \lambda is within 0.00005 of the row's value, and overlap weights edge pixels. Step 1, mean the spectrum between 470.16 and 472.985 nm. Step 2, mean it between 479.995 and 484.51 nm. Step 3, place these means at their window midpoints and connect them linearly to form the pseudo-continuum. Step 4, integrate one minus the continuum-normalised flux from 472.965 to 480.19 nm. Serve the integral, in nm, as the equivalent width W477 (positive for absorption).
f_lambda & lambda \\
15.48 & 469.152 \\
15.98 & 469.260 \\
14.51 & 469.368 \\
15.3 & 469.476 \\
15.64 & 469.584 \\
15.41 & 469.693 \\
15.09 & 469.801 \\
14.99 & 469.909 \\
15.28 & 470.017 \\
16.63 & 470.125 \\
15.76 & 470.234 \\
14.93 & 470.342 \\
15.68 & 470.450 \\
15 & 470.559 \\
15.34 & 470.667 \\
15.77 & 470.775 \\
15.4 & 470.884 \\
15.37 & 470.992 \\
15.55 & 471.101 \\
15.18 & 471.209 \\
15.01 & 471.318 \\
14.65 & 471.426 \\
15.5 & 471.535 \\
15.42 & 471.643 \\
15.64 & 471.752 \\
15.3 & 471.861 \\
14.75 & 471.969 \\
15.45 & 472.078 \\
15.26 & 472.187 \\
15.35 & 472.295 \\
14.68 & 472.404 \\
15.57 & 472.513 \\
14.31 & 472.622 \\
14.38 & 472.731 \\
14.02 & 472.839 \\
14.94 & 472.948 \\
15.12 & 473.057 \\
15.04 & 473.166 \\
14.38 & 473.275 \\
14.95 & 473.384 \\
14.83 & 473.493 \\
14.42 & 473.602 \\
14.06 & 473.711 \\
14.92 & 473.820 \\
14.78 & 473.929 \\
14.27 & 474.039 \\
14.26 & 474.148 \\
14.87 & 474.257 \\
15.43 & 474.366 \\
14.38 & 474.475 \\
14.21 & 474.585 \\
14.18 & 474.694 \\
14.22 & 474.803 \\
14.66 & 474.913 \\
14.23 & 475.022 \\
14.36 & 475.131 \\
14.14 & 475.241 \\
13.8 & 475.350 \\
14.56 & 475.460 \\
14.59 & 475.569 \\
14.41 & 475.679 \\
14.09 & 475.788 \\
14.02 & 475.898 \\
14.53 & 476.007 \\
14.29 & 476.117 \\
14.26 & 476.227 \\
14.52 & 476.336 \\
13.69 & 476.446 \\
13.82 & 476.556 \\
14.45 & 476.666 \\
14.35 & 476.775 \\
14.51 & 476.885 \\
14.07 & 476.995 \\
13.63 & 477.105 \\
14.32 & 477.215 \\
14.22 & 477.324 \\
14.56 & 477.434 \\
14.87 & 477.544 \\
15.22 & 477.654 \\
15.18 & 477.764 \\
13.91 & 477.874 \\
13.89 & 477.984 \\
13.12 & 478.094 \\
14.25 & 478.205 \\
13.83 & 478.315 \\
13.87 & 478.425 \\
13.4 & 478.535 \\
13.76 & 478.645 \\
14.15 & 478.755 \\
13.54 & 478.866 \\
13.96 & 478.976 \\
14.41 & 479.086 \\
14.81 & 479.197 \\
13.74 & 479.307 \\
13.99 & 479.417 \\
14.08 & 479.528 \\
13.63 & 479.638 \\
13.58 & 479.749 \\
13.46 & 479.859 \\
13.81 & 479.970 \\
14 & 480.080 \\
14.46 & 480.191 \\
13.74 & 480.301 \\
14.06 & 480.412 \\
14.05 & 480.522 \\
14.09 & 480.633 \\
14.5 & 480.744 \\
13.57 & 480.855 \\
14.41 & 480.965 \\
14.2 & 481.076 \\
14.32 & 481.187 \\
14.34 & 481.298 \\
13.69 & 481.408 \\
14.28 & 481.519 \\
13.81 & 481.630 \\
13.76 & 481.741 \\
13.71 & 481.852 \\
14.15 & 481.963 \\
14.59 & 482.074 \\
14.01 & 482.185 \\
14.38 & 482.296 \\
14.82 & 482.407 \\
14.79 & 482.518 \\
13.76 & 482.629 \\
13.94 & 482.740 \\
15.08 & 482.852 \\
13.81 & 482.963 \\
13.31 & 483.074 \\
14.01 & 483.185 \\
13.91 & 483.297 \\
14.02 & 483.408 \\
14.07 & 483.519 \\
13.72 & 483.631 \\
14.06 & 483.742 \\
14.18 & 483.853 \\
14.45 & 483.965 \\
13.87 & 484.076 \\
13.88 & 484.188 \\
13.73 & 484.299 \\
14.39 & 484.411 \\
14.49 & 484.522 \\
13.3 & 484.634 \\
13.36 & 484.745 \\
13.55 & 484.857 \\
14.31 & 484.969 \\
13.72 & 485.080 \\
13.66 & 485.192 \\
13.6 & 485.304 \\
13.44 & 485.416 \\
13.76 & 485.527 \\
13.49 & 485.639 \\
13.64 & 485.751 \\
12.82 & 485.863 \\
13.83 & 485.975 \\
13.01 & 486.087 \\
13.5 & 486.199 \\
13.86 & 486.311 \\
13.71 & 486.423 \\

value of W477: 0.20 nm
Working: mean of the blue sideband 15.2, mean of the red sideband 14.1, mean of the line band 14.3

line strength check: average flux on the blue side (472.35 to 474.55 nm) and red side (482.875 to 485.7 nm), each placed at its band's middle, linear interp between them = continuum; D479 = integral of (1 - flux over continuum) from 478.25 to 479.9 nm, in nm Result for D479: 0.042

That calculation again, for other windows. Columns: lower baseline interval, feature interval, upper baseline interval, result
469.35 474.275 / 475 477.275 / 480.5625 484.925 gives 0.07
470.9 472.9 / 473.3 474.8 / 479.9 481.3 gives 0.03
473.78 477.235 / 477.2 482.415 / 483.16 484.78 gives 0.02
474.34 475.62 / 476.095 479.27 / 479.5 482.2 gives 0.01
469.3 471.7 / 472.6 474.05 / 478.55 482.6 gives 0.04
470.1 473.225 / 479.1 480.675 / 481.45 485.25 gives 0.04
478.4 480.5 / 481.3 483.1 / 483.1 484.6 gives -0.02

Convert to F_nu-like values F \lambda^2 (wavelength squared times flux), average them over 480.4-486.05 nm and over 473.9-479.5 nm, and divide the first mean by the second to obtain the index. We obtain 1.0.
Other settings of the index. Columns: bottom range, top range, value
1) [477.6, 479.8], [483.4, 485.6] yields 1.01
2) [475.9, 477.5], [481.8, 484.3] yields 1.02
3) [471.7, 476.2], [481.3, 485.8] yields 0.99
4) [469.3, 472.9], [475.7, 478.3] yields 0.96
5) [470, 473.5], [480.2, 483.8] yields 0.97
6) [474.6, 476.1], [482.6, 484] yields 1.01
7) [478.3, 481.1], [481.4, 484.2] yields 1.02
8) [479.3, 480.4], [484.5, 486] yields 1.00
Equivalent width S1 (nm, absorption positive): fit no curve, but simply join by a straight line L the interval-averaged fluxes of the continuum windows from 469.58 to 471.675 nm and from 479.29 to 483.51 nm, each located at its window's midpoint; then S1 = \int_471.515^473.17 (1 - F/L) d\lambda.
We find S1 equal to 0.01 nm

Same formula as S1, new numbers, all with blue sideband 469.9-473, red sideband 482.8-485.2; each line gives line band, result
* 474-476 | 0.07 nm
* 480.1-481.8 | 0.02 nm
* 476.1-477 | 0.03 nm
